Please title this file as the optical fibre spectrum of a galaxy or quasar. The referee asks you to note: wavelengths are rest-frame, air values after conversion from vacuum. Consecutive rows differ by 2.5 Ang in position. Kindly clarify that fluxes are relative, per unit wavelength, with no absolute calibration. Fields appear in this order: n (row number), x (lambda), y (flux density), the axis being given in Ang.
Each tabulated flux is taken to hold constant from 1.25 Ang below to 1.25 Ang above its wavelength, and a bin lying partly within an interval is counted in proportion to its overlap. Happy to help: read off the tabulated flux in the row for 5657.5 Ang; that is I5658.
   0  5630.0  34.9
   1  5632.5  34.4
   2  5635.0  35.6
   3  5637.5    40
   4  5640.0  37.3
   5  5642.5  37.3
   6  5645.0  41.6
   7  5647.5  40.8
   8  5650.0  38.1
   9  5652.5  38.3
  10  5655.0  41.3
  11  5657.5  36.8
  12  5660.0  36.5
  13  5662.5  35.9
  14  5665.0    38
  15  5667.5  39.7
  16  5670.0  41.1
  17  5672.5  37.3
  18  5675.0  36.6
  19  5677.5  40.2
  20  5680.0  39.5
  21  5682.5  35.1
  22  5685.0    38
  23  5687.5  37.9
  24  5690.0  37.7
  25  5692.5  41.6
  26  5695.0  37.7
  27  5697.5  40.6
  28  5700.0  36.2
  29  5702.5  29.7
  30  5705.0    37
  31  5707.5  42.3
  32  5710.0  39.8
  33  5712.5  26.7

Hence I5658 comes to 36.8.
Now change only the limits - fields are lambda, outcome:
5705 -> 37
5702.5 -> 29.7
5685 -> 38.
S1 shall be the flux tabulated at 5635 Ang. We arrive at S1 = 35.6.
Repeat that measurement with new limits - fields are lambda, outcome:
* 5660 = 36.5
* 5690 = 37.7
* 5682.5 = 35.1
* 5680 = 39.5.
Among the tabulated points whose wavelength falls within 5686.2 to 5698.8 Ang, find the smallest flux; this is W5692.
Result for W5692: 37.7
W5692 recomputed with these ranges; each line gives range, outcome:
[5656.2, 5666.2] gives 35.9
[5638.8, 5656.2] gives 37.3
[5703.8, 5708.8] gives 37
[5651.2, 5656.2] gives 38.3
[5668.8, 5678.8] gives 36.6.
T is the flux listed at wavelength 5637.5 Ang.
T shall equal 40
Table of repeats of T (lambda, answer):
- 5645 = 41.6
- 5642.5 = 37.3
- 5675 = 36.6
